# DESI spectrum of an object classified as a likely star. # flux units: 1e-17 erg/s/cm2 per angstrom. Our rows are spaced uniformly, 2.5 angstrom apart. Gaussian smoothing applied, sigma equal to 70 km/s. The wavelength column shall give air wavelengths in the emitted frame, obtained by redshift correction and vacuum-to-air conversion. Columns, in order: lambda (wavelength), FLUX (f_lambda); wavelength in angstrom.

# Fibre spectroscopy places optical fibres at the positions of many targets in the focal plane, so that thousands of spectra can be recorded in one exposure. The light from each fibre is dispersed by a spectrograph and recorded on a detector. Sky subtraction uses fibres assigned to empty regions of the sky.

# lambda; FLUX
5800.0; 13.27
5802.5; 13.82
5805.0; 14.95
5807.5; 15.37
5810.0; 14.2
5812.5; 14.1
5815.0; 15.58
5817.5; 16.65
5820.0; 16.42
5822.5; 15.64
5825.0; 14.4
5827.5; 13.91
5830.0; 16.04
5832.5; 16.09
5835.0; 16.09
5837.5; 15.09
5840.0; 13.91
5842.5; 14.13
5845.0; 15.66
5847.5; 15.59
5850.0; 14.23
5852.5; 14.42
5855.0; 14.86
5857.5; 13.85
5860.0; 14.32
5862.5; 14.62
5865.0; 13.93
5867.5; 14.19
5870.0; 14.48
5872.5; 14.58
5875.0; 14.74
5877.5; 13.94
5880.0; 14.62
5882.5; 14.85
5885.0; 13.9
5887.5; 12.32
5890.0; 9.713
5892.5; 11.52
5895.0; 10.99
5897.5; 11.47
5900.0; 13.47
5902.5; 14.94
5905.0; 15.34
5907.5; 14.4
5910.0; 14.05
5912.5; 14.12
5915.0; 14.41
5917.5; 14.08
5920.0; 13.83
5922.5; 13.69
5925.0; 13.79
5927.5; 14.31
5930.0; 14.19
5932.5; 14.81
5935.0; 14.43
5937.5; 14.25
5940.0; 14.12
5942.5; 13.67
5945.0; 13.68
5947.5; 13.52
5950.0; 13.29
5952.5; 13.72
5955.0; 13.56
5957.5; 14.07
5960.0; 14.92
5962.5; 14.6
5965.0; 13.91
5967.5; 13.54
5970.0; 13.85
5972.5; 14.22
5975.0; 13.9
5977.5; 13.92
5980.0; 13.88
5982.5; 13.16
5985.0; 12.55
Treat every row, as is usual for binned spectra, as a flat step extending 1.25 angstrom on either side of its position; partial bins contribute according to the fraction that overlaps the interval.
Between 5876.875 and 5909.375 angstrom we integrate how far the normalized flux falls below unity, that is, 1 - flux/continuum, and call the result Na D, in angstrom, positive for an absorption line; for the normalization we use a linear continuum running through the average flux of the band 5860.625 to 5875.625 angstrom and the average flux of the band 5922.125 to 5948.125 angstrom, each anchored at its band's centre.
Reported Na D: 2.5 angstrom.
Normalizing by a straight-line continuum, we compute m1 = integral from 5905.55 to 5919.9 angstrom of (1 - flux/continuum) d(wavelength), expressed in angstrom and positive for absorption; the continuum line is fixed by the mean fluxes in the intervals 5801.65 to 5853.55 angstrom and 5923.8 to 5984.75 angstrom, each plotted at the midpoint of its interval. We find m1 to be 0.1 angstrom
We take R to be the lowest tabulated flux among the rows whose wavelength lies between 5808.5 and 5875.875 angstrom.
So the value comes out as 13.85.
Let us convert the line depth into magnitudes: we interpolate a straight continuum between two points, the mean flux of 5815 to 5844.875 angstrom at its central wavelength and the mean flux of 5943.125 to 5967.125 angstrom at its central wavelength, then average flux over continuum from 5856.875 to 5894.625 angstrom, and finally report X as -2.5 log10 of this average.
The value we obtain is 0.090 mag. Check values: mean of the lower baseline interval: 15.3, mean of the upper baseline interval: 13.9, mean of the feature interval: 13.6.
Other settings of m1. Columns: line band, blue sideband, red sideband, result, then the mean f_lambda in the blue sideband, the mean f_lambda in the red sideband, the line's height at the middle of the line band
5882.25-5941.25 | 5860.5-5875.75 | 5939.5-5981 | 2.3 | 14.4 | 13.9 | 14.2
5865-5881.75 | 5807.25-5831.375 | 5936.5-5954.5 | 0.2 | 15.2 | 13.7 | 14.6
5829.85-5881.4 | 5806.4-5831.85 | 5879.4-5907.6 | -2.0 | 15.3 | 13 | 14.2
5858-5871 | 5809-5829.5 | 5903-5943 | 0.4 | 15.2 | 14.2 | 14.8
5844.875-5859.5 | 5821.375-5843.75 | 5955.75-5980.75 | 0.2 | 15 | 14.1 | 14.9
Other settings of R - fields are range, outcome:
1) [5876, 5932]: 9.713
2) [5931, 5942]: 14.12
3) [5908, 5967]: 13.29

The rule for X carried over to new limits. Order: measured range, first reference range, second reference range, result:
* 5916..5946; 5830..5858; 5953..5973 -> 0.018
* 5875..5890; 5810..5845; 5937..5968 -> 0.077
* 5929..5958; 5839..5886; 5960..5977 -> 0.017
